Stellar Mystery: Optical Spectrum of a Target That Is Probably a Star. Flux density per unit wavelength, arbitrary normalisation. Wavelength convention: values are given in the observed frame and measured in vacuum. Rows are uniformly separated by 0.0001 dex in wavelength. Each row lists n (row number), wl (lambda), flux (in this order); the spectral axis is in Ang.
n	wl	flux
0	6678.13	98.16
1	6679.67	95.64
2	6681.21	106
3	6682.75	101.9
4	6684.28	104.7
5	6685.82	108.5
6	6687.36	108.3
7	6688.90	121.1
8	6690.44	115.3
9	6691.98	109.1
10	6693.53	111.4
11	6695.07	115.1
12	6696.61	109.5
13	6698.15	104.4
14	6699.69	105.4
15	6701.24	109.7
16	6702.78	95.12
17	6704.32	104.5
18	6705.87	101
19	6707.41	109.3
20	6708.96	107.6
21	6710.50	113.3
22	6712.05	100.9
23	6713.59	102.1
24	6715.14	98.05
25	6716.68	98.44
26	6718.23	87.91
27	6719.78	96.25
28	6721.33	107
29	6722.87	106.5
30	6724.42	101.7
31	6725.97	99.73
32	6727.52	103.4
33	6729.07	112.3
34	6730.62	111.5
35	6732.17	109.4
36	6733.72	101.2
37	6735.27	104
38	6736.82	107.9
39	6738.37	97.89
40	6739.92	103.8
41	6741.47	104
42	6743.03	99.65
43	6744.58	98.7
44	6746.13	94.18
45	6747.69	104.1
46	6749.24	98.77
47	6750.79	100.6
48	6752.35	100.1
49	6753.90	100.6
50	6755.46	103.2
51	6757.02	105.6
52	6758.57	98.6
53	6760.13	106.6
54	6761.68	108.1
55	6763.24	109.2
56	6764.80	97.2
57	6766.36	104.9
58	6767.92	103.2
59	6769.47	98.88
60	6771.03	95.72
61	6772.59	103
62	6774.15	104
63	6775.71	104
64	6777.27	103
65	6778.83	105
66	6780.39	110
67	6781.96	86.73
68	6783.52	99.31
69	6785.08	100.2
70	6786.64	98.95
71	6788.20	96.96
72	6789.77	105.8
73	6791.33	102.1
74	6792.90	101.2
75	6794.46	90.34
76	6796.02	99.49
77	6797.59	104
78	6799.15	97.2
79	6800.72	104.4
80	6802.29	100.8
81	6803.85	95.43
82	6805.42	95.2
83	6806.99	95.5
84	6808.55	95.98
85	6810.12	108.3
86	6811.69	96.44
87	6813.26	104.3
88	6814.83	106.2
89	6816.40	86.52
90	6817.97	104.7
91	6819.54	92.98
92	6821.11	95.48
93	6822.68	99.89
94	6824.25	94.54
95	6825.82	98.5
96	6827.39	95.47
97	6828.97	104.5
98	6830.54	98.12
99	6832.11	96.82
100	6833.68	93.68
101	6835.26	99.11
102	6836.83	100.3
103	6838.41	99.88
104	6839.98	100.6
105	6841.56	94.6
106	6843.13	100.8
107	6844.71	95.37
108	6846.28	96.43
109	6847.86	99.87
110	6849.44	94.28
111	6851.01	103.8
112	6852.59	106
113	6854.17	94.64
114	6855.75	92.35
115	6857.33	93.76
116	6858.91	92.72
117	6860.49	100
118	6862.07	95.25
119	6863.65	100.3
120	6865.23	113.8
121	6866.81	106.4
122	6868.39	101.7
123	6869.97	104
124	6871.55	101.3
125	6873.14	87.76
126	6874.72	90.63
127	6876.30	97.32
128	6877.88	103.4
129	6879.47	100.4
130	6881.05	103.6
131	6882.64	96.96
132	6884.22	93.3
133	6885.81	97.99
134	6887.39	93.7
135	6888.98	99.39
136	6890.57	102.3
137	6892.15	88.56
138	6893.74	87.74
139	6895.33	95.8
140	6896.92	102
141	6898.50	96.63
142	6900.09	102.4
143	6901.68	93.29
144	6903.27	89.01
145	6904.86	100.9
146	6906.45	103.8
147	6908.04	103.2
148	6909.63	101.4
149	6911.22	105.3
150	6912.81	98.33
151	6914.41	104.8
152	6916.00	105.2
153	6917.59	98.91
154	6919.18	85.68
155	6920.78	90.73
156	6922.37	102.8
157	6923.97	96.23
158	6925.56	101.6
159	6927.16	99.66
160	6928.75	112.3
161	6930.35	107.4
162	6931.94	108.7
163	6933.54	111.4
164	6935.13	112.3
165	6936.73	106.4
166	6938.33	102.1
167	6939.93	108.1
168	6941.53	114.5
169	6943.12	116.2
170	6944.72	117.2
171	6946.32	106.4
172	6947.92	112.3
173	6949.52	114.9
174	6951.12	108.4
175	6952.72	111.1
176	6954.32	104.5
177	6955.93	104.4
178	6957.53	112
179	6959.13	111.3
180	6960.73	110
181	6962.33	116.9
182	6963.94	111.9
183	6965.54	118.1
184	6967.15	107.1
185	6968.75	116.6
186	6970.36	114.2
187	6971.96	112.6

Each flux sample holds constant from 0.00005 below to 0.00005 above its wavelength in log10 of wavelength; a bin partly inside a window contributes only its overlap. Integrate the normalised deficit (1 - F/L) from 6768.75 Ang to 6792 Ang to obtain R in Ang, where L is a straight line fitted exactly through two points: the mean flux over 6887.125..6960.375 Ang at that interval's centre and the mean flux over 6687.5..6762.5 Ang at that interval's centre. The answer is 0.7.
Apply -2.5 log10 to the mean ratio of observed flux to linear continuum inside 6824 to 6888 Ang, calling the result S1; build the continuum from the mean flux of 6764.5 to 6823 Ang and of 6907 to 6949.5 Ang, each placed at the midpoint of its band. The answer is 0.04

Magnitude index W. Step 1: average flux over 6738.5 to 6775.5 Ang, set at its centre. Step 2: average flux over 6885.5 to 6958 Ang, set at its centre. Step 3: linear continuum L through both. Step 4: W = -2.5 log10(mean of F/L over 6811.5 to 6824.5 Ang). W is 0.05 mag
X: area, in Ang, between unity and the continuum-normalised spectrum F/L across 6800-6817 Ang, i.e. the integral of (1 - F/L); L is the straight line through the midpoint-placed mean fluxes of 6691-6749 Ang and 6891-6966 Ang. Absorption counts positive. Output 0.82 Ang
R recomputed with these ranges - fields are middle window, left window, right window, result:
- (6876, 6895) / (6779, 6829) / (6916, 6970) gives 1.3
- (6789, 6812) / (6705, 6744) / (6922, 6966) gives 1.3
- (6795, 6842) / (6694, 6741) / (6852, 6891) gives 0.9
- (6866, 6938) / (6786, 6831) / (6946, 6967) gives 4.5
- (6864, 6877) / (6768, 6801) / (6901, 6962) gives 0.4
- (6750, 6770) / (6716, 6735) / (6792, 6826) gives -0.3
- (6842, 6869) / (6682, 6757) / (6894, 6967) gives 1.5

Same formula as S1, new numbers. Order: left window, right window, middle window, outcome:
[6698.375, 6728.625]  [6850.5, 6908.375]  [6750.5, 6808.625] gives 0.00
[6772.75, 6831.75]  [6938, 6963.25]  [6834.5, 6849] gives 0.04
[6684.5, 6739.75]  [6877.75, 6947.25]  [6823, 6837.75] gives 0.06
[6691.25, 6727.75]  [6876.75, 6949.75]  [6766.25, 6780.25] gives 0.01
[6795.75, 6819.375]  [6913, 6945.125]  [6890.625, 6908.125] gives 0.07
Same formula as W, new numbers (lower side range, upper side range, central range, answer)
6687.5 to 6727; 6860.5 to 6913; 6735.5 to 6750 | 0.03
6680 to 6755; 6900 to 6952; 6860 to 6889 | 0.05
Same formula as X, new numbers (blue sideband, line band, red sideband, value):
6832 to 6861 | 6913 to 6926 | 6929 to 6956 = 1.1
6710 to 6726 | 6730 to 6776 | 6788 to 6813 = -1.0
